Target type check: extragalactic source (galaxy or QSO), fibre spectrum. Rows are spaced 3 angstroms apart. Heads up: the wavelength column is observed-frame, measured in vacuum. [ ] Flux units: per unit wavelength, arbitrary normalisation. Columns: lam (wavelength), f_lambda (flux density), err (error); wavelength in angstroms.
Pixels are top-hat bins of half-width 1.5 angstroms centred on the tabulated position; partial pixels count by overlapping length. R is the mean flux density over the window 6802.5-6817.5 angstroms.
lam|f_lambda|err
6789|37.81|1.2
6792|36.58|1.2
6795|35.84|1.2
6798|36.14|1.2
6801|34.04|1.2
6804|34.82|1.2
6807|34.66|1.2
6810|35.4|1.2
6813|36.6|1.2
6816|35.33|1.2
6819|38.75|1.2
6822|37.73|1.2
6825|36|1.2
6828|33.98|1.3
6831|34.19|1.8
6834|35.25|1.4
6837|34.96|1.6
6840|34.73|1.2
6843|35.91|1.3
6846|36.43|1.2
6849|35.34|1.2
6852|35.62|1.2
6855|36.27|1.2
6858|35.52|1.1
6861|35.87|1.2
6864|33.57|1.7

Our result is 35.4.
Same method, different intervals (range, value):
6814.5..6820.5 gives 37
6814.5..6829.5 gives 36.4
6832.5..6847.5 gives 35.5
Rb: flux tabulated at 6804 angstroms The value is 34.82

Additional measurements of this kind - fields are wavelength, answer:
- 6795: 35.84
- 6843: 35.91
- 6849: 35.34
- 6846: 36.43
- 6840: 34.73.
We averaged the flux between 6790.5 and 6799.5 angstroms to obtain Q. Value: 36.2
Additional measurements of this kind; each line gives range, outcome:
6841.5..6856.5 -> 35.9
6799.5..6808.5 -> 34.5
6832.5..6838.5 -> 35.1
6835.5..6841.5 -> 34.8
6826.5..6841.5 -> 34.6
